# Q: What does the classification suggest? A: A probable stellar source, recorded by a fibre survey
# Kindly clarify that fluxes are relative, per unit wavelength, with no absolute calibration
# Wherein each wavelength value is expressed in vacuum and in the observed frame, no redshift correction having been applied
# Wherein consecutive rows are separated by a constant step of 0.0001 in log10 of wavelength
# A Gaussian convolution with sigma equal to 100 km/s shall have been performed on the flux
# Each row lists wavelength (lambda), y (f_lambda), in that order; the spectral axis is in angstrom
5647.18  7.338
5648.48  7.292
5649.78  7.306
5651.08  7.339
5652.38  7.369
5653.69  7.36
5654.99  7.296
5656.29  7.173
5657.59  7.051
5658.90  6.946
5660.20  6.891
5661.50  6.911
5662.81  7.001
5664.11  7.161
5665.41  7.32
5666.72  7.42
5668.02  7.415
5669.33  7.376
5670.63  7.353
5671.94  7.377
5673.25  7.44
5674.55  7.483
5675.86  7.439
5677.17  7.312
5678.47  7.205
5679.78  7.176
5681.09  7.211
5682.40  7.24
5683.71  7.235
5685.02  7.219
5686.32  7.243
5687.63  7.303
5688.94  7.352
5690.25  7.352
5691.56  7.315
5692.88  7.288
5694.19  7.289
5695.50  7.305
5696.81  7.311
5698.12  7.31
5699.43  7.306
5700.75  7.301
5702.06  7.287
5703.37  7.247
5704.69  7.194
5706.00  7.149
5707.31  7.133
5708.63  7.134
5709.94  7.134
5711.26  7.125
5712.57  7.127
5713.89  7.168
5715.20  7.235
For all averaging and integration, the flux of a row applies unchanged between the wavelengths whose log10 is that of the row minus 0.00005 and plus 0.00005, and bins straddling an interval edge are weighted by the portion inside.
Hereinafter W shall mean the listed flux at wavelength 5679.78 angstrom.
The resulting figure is 7.176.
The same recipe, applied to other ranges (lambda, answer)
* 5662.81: 7.001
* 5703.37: 7.247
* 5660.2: 6.891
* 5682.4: 7.24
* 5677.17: 7.312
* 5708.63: 7.134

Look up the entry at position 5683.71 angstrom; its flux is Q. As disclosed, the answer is 7.235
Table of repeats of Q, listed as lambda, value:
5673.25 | 7.44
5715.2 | 7.235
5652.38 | 7.369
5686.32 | 7.243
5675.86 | 7.439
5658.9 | 6.946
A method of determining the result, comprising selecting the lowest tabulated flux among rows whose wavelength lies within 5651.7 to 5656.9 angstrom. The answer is 7.173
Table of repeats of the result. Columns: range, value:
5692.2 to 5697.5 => 7.288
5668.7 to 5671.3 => 7.353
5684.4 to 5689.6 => 7.219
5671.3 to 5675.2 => 7.377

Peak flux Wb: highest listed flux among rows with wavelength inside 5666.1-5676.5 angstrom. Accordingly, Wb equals 7.483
